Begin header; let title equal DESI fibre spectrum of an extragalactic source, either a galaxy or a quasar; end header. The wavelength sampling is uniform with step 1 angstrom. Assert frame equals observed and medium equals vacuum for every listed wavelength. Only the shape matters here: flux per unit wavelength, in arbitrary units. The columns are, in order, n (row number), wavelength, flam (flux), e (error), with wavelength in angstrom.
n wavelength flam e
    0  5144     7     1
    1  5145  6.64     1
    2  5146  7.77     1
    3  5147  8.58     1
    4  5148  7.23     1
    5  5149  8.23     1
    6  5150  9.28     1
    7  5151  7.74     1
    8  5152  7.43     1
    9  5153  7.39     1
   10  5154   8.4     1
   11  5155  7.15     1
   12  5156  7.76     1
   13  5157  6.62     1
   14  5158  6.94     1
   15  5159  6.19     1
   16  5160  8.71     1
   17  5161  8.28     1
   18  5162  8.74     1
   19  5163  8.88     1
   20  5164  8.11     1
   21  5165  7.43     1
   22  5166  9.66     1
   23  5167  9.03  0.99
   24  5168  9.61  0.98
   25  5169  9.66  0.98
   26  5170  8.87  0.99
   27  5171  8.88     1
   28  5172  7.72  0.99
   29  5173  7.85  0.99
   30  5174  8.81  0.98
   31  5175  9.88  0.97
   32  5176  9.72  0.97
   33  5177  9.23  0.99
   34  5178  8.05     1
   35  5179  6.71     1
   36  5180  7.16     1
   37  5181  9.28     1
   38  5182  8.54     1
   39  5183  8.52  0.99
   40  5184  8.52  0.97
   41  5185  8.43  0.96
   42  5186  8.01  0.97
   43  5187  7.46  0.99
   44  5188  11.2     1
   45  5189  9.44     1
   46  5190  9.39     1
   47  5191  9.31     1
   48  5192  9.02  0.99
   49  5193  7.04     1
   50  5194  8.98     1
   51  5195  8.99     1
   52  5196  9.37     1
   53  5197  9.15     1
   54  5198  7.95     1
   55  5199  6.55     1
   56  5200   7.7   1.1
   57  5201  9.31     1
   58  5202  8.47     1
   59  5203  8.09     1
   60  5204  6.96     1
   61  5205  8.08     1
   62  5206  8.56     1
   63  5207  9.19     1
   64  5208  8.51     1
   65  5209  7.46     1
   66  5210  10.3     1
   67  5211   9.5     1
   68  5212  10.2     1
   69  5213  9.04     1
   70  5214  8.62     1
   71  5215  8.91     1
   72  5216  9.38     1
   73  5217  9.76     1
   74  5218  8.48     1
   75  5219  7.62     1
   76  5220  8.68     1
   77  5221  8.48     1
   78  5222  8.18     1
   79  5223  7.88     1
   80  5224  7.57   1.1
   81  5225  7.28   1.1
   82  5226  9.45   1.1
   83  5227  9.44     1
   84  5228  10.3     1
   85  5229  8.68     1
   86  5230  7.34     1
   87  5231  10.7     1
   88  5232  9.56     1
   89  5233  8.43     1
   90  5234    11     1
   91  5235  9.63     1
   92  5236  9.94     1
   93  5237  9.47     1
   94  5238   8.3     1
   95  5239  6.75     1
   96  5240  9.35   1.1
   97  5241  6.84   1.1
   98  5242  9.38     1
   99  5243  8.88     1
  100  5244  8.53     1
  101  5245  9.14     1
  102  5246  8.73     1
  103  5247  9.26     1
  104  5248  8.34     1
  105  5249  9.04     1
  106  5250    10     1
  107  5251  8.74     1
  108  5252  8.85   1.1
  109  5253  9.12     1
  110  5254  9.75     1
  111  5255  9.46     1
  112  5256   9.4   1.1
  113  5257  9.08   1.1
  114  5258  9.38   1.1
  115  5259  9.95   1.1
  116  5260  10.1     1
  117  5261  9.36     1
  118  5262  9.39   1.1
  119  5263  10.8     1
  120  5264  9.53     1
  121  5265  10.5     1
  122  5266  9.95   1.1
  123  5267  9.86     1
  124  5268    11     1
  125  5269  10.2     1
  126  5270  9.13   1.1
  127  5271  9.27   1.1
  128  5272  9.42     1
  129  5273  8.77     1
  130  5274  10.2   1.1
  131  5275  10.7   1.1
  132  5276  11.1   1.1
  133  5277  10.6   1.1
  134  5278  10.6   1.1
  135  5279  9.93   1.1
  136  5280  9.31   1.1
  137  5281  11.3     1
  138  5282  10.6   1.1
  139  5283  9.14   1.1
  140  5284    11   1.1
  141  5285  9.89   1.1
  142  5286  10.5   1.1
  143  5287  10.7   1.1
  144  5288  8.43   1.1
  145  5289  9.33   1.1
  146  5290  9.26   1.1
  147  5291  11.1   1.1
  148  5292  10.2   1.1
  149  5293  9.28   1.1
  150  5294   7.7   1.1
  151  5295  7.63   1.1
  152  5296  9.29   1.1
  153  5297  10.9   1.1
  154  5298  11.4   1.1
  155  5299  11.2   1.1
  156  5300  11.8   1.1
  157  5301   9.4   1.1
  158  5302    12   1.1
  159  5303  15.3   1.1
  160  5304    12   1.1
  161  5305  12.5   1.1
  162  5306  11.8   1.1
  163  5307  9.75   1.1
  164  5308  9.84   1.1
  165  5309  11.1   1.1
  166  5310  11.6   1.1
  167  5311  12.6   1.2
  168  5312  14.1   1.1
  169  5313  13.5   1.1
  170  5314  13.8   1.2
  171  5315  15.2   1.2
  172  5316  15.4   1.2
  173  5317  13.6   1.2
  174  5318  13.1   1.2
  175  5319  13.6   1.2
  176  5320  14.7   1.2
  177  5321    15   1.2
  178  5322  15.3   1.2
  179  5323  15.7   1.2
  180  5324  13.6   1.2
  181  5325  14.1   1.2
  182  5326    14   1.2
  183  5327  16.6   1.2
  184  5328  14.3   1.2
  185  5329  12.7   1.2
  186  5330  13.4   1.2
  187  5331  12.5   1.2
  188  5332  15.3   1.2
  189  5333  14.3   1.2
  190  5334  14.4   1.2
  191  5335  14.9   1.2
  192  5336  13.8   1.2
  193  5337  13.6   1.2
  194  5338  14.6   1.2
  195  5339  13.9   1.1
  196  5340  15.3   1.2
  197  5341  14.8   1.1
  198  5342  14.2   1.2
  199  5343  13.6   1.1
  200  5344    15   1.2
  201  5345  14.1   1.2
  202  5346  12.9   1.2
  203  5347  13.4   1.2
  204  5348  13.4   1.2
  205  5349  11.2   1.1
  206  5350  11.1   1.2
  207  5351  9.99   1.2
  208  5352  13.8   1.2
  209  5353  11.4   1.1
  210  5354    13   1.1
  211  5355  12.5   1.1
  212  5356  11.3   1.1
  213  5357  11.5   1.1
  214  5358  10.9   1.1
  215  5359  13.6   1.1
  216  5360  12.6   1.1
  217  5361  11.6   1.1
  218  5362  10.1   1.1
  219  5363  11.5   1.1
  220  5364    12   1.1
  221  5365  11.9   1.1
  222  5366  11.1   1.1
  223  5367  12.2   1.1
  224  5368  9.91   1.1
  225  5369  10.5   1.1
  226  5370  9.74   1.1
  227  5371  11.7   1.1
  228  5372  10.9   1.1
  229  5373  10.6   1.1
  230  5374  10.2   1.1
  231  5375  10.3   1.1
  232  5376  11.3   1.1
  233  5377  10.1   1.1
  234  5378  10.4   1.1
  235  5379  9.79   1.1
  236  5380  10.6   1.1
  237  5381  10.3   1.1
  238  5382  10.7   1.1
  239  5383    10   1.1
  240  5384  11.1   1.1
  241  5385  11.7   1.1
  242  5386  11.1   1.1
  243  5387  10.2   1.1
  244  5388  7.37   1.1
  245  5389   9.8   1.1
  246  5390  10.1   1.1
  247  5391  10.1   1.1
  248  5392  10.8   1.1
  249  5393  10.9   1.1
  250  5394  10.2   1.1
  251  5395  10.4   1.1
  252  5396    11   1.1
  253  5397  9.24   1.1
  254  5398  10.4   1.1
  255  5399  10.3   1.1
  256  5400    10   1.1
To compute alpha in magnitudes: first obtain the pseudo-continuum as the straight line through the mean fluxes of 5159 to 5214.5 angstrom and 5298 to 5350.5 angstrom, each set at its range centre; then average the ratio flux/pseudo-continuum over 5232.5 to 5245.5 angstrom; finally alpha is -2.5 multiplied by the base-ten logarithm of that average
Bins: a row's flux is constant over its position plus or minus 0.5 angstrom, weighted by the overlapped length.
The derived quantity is 0.17 mag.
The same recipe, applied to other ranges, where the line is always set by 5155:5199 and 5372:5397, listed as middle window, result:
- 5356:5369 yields -0.14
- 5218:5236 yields 0.01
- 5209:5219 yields -0.04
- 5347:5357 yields -0.19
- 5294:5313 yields -0.17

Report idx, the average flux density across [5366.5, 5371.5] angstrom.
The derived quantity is 10.8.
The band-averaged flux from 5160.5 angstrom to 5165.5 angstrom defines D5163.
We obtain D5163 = 8.29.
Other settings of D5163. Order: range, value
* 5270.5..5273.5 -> 9.15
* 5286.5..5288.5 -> 9.56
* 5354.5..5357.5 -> 11.8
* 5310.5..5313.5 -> 13.4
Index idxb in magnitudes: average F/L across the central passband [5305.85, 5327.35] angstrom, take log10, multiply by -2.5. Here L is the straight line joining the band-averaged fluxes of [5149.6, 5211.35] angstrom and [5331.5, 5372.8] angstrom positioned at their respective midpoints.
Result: -0.15 mag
